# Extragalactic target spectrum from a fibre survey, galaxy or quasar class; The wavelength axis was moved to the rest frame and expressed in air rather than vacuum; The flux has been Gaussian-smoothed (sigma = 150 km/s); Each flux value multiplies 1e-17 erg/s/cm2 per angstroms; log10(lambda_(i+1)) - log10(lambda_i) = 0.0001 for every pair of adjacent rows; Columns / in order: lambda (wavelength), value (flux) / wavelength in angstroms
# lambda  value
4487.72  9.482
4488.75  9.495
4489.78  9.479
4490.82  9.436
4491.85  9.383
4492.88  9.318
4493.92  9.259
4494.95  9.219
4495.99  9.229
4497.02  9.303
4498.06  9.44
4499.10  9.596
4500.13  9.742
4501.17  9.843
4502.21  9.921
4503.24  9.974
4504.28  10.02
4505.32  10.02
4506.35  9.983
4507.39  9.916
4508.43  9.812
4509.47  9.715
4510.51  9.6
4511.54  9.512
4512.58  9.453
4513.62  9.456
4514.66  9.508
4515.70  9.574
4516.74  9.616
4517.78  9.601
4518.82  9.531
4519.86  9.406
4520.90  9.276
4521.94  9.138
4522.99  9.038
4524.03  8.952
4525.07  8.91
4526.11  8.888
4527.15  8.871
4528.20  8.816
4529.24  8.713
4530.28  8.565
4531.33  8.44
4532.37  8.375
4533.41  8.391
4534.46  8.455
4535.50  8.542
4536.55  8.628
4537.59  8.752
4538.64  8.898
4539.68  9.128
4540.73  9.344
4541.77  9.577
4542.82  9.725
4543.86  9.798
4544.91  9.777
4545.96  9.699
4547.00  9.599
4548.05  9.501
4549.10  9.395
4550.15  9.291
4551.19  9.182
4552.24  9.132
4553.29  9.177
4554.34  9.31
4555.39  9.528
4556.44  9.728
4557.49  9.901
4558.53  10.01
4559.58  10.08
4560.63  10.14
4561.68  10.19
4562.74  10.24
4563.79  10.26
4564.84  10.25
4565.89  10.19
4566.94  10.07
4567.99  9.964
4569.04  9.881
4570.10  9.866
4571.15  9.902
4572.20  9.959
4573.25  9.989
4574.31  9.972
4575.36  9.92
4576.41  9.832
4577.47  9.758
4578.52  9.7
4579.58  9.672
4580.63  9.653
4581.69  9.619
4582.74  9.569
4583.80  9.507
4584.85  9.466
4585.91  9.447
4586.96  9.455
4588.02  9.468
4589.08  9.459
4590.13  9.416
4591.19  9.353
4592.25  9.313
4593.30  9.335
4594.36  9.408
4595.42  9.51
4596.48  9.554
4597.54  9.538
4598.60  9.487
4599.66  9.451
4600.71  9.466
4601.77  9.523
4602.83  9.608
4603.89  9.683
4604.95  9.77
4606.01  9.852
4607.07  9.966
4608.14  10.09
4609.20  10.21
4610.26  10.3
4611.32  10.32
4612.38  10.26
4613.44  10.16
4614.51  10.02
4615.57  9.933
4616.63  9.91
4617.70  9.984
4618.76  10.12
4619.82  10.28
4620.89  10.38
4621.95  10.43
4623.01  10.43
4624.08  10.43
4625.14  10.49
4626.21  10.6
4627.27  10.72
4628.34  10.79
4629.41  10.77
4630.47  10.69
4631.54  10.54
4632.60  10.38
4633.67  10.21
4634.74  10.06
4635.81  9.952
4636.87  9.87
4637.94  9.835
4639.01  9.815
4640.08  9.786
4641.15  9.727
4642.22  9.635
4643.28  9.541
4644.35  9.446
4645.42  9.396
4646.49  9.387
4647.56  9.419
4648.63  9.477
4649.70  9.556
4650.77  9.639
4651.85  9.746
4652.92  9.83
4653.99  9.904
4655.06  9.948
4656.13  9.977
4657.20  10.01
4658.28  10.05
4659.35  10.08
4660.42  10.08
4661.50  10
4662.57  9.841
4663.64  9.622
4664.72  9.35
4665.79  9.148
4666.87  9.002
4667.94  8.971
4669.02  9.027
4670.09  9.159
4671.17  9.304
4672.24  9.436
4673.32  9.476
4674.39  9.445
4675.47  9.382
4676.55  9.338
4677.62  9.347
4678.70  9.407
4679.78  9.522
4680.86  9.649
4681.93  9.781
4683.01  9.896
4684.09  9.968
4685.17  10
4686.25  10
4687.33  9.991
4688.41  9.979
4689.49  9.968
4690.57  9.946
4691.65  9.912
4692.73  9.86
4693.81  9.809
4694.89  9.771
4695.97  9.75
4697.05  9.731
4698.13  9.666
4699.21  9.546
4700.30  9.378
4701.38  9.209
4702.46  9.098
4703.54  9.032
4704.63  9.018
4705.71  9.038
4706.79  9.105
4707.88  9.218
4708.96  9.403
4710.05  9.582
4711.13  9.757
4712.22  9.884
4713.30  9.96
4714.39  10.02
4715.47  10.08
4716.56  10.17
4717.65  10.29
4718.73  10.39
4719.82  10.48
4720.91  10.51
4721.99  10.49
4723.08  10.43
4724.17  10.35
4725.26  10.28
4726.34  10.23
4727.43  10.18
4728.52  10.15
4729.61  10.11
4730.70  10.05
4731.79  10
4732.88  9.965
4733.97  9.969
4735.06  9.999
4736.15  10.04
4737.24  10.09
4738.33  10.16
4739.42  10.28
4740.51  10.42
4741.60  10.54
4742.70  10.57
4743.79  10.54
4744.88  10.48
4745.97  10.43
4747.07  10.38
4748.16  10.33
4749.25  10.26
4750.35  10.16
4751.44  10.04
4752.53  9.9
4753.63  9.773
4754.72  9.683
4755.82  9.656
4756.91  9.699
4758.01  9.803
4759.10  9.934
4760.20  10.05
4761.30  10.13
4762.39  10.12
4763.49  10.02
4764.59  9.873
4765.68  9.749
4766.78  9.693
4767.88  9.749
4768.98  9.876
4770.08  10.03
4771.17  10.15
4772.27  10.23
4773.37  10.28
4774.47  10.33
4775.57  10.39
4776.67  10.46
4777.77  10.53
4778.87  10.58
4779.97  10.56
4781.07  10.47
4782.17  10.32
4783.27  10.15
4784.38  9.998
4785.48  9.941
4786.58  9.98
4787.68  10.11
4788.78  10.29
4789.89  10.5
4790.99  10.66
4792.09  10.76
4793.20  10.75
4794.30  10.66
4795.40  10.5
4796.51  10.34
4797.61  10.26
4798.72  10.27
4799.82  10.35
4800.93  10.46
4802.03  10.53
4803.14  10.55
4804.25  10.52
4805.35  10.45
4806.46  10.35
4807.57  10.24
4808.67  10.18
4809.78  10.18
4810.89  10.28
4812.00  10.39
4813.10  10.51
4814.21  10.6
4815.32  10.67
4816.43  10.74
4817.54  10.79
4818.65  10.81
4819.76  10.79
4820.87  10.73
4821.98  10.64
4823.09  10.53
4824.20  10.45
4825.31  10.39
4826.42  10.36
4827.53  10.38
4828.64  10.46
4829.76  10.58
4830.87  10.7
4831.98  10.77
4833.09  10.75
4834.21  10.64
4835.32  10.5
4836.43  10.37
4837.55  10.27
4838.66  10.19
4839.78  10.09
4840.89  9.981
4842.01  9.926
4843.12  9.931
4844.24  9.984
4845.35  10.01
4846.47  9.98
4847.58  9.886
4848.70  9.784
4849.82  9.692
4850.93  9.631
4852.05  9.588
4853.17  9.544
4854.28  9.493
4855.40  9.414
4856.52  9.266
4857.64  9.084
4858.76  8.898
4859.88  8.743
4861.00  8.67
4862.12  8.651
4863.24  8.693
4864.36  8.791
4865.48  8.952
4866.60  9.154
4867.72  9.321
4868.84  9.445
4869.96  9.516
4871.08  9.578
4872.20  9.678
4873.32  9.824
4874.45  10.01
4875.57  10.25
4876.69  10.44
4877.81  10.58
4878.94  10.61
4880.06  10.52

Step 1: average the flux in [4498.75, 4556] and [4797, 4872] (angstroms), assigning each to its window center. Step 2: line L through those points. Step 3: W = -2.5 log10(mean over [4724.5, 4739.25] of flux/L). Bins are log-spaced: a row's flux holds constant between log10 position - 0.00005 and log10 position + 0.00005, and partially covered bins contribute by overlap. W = -0.03 mag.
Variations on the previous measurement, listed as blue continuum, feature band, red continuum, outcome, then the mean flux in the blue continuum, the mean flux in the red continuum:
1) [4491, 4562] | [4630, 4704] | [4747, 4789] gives 0.011 mag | 9.38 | 10.1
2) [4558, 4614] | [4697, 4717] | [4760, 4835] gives 0.068 mag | 9.79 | 10.4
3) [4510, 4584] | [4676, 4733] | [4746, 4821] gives 0.020 mag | 9.46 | 10.3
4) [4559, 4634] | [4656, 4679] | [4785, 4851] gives 0.063 mag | 9.95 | 10.4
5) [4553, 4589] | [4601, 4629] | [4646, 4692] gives -0.046 mag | 9.81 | 9.65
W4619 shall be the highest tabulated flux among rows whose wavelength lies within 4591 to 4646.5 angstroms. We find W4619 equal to 10.79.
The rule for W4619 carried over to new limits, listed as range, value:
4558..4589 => 10.26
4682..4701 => 10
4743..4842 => 10.81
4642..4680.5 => 10.08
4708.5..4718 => 10.29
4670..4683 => 9.781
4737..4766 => 10.57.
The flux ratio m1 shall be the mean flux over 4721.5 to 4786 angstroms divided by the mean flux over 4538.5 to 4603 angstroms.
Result 1.1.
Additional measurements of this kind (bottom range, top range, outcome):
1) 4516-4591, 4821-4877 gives 1.04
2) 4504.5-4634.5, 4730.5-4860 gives 1.05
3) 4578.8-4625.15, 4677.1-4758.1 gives 1.01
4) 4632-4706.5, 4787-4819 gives 1.09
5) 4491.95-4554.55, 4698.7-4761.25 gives 1.07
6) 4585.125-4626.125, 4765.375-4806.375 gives 1.05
